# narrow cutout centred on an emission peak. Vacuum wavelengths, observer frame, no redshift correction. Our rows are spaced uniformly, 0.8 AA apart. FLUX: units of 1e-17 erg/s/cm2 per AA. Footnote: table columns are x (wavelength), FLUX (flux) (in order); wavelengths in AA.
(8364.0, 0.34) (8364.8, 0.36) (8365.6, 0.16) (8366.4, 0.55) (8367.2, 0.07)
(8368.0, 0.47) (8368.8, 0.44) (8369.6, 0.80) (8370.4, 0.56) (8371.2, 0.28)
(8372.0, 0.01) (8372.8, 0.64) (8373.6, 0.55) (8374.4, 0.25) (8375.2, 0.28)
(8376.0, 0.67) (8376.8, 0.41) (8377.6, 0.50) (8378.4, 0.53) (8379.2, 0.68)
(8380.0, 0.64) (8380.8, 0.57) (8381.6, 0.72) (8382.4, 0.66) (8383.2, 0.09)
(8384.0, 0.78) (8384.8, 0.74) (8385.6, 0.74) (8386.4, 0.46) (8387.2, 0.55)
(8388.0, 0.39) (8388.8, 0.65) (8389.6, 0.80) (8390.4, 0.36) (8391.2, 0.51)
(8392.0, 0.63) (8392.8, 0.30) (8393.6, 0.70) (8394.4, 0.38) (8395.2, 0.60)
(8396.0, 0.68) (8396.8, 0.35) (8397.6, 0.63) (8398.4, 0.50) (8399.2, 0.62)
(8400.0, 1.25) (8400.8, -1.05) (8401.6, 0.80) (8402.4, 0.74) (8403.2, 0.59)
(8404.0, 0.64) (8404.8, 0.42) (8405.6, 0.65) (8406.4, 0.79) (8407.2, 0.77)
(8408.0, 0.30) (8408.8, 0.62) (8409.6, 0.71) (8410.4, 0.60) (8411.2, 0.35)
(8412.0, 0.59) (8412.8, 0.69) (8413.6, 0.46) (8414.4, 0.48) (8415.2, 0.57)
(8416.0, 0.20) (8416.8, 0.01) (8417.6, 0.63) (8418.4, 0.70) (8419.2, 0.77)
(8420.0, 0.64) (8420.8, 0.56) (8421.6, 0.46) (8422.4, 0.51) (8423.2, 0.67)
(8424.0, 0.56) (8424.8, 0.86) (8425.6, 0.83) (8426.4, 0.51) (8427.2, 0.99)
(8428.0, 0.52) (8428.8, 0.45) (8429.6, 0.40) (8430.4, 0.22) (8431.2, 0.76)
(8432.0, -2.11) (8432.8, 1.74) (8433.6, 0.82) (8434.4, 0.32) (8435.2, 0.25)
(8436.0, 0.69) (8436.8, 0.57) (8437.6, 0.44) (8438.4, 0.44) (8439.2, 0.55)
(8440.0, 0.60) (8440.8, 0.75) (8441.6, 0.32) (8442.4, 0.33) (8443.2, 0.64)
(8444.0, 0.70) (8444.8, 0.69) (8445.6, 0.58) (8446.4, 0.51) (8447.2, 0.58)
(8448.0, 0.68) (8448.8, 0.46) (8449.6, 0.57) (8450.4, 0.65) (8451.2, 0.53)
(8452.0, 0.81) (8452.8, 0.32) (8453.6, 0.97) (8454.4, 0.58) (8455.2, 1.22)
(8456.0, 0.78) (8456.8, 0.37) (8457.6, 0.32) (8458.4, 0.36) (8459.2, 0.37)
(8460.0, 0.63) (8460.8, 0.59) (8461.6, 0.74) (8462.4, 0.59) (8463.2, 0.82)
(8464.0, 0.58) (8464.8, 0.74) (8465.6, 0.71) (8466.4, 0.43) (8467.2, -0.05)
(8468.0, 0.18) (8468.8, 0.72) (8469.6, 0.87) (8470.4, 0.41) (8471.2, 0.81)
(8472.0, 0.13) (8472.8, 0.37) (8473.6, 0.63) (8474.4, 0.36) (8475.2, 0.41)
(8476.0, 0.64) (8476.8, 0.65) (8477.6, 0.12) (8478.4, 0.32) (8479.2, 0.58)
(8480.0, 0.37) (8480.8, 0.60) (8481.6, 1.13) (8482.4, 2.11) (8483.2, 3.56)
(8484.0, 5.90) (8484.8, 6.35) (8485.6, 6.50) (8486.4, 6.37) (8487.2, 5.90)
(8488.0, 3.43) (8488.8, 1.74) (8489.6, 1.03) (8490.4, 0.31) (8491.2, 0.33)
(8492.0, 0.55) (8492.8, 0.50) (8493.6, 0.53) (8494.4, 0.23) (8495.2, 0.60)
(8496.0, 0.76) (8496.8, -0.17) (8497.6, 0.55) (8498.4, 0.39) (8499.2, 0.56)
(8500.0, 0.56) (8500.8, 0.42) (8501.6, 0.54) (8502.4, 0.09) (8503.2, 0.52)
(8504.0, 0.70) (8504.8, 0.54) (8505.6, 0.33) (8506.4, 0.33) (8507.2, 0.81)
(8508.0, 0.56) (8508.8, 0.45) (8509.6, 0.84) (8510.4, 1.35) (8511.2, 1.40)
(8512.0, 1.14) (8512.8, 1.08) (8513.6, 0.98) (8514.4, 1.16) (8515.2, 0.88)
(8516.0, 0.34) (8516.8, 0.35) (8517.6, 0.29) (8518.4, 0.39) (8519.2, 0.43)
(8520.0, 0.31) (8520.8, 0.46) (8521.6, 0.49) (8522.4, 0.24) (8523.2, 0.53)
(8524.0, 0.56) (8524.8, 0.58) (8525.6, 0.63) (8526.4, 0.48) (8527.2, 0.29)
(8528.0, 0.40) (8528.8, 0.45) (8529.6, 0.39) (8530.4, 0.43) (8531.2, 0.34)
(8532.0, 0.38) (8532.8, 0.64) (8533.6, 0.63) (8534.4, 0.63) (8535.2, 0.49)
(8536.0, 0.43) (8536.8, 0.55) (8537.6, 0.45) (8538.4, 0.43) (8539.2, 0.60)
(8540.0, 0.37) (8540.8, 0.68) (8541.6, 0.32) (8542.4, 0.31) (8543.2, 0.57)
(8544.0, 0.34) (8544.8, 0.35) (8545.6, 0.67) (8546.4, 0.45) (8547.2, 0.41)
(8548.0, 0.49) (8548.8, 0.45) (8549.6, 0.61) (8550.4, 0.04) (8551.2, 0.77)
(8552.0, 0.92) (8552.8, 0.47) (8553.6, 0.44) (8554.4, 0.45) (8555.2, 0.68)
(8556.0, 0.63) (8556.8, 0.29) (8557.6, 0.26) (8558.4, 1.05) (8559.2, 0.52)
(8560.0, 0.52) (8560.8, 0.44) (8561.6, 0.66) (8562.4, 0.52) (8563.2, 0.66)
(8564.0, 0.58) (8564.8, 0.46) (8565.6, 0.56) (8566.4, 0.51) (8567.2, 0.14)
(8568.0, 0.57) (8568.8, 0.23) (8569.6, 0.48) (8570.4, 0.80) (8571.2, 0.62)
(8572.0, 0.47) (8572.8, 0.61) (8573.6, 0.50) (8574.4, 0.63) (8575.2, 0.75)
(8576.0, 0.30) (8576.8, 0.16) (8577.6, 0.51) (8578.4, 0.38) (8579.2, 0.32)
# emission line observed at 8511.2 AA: [N II]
